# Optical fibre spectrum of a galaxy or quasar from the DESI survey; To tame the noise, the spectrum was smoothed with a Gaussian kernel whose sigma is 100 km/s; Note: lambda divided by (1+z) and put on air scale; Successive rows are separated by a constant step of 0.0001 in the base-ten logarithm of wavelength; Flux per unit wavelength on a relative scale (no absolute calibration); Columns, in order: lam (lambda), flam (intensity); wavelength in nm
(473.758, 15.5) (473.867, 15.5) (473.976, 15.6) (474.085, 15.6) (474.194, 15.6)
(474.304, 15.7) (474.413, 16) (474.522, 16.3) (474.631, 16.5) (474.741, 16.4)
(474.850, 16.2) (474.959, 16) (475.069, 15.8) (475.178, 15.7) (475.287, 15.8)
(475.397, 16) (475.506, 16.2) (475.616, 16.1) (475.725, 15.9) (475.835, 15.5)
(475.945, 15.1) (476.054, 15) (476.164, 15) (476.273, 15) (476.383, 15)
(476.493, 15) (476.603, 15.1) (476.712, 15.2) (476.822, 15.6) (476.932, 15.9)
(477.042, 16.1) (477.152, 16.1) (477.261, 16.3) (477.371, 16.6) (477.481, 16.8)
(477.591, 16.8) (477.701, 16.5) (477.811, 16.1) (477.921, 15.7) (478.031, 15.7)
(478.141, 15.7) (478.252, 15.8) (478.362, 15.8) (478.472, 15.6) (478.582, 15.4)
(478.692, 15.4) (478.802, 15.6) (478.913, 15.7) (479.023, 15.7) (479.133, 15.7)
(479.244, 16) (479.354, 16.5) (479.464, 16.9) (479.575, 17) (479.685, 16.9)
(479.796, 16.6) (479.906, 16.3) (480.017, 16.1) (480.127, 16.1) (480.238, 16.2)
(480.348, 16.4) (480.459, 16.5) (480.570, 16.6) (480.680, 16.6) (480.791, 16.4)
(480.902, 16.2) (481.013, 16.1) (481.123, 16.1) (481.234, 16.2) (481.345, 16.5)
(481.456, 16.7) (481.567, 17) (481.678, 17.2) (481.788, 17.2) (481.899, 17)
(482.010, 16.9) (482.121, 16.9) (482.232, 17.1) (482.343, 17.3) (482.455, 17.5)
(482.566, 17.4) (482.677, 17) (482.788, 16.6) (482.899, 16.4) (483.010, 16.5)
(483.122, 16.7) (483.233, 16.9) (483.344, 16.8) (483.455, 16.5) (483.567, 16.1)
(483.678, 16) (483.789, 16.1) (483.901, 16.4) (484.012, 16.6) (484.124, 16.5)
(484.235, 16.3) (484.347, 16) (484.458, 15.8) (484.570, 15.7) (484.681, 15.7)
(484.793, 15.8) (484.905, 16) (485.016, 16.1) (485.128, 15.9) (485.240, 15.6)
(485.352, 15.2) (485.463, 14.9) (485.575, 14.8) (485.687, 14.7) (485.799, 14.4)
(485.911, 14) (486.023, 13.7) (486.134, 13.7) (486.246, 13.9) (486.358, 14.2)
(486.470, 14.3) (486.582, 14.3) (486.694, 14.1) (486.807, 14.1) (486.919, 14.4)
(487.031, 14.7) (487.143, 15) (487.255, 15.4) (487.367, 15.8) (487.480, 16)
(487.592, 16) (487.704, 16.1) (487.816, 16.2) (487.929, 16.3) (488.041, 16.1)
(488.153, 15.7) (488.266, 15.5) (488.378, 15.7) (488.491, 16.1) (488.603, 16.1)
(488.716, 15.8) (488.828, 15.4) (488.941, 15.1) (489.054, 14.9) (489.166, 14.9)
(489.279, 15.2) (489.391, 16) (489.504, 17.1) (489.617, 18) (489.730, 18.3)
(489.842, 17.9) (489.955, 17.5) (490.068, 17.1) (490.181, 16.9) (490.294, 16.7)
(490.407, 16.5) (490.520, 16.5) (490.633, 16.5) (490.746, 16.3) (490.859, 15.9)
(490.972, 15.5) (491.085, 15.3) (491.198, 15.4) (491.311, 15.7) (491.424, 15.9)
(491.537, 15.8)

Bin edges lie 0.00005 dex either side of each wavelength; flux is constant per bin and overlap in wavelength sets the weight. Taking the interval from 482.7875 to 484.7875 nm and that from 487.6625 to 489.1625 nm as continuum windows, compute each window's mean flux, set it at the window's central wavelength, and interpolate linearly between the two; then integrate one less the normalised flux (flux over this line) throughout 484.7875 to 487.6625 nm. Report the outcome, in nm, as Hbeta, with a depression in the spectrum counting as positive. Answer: 0.20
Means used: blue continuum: 16.3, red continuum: 15.7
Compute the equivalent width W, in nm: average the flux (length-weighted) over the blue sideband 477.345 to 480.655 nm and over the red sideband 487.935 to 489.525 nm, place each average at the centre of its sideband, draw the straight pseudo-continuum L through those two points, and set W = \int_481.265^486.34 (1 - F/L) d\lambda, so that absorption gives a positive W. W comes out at -0.05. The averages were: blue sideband 16.2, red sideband 15.7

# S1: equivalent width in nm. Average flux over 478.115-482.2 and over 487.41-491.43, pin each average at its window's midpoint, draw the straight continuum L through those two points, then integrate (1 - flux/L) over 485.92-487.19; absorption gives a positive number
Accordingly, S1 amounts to 0.16 nm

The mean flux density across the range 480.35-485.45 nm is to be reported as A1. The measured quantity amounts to 16.4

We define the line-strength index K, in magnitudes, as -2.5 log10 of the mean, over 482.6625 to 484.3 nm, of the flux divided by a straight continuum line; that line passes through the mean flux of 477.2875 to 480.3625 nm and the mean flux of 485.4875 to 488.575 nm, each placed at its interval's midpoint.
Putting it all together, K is -0.07 mag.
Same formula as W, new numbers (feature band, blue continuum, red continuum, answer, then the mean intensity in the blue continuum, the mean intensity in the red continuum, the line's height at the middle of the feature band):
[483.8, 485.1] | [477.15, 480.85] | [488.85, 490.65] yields 0.023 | 16.2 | 16.5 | 16.4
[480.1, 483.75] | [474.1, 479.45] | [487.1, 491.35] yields -0.162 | 15.8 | 16.1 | 15.9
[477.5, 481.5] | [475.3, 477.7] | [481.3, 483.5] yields 0.040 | 15.7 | 16.9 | 16.3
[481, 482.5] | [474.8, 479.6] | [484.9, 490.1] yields -0.113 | 15.8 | 15.5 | 15.7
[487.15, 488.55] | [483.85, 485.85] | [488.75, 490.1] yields 0.026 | 15.7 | 16.4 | 16.2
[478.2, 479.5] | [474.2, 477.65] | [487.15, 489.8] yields 0.003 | 15.8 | 16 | 15.9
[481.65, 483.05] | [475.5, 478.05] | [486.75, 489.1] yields -0.121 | 15.8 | 15.5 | 15.6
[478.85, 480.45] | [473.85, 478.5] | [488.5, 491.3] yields -0.037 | 15.8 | 16.3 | 15.9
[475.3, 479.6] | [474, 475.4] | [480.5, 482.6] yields 0.124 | 16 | 16.8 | 16.3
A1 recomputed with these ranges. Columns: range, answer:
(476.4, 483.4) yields 16.3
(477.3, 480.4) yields 16.1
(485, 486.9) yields 14.5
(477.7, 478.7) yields 15.7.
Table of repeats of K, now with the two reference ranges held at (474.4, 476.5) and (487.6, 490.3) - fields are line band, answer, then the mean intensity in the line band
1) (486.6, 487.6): 0.08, 15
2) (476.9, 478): -0.03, 16.3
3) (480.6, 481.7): -0.03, 16.5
